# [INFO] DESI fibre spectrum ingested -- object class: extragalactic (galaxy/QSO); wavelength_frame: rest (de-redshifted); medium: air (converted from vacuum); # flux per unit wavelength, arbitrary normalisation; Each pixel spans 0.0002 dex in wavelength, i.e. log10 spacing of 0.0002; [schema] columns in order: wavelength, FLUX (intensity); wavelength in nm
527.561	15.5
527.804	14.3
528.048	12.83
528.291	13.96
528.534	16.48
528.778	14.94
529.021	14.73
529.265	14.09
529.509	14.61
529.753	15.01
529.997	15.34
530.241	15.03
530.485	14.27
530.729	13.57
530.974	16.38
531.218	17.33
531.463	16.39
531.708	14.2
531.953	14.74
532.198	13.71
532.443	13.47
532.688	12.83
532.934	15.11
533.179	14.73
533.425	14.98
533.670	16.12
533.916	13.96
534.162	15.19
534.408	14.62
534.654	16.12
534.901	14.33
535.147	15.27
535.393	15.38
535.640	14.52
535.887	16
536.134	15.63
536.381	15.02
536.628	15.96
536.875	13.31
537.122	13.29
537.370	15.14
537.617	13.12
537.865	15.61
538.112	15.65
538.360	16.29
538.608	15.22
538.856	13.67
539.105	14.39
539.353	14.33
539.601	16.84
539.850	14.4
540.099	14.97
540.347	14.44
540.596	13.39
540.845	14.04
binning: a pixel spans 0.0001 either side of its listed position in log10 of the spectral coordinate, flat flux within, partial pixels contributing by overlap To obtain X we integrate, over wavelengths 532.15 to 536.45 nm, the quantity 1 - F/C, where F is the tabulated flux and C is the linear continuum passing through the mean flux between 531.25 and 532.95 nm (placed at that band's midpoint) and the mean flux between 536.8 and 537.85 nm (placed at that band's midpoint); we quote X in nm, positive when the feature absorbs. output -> -0.189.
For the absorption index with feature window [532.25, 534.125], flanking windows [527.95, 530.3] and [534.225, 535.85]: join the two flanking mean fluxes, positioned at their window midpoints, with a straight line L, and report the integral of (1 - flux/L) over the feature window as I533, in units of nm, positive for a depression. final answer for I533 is 0.06 nm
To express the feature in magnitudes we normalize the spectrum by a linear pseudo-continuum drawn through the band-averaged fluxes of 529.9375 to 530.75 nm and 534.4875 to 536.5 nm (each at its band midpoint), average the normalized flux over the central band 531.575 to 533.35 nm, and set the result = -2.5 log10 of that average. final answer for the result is 0.056 mag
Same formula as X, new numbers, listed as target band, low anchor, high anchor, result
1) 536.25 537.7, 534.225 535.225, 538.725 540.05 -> 0.06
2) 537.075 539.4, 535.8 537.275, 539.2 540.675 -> 0.01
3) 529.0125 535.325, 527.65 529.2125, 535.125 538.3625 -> -0.06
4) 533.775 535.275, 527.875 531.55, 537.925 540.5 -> 0.01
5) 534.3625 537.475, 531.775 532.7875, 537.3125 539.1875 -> -0.12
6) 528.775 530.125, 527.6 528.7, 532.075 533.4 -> -0.04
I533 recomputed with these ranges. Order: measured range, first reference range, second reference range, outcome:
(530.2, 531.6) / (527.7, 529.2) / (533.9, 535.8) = -0.08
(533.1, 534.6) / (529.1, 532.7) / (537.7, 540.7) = -0.02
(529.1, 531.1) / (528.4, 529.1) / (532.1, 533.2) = 0.01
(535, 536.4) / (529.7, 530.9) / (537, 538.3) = -0.06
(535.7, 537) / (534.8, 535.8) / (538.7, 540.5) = -0.02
